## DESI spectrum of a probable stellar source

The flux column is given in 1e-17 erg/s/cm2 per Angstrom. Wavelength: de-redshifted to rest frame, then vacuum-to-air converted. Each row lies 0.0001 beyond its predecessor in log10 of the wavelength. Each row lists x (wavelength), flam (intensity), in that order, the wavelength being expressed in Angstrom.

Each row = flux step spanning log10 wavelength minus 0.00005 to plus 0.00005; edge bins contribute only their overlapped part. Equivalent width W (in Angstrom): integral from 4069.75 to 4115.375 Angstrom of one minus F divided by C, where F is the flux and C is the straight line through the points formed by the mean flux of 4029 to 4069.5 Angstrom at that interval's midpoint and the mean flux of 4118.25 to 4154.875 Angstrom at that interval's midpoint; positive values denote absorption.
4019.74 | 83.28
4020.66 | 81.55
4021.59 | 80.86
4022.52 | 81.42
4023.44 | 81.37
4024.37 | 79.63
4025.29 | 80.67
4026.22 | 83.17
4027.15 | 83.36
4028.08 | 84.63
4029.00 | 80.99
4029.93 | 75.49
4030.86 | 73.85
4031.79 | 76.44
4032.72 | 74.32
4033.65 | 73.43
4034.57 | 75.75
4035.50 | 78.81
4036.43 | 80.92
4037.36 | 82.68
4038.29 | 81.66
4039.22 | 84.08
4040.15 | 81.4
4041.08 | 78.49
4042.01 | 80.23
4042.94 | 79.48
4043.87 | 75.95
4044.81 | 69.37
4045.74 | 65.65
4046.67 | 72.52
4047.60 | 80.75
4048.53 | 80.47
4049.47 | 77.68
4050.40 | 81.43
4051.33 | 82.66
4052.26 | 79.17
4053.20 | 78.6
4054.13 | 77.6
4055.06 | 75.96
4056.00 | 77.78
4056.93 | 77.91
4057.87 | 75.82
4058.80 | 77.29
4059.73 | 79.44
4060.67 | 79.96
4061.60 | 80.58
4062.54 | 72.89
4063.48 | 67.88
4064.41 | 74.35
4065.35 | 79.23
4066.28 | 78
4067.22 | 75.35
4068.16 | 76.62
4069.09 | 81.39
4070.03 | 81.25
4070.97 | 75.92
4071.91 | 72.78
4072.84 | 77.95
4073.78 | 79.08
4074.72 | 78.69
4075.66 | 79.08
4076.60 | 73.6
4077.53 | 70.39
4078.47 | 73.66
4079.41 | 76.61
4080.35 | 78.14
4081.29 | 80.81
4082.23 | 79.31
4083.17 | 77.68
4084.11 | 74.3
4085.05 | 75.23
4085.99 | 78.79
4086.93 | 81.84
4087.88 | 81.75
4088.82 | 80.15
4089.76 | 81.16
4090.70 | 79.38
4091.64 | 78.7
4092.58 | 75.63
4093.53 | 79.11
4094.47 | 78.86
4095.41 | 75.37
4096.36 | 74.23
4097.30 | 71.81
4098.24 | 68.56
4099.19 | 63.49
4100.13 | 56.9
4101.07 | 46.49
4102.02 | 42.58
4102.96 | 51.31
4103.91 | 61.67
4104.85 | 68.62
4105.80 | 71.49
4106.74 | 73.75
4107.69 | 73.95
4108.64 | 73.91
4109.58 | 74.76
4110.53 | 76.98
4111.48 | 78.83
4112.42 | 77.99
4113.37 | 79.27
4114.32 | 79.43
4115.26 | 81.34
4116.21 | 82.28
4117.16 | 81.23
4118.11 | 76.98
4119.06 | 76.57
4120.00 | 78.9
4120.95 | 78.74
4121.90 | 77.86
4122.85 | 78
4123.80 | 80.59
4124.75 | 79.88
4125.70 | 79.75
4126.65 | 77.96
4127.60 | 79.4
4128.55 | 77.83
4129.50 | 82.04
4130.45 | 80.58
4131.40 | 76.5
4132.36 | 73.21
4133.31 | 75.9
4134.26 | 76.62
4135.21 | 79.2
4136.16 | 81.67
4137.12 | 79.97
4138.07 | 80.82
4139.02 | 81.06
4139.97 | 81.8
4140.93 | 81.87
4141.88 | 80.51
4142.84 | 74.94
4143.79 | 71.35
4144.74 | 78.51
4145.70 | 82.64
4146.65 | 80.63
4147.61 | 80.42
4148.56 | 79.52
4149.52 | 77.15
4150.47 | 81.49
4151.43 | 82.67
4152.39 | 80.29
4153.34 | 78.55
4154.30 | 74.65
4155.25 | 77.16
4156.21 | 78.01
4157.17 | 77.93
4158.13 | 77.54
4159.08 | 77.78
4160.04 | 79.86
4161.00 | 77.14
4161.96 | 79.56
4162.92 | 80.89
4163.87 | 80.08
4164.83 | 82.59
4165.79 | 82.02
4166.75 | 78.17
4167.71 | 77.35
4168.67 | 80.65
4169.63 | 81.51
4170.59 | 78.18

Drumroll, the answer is 2.5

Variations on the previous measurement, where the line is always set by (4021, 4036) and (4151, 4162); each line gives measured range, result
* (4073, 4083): 0.2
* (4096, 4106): 2.2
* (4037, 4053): 0.1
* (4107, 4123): 0.1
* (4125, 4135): 0.1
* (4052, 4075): 0.5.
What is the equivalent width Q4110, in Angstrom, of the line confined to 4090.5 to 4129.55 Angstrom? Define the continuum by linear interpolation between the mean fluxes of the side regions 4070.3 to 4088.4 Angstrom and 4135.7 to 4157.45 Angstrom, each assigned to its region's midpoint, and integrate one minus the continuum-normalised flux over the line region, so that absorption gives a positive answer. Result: 2.2 Angstrom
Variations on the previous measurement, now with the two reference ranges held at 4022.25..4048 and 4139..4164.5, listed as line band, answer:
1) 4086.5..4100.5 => 0.6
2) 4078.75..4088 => 0.1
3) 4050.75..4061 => 0.0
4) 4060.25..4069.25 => 0.2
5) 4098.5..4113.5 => 2.3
